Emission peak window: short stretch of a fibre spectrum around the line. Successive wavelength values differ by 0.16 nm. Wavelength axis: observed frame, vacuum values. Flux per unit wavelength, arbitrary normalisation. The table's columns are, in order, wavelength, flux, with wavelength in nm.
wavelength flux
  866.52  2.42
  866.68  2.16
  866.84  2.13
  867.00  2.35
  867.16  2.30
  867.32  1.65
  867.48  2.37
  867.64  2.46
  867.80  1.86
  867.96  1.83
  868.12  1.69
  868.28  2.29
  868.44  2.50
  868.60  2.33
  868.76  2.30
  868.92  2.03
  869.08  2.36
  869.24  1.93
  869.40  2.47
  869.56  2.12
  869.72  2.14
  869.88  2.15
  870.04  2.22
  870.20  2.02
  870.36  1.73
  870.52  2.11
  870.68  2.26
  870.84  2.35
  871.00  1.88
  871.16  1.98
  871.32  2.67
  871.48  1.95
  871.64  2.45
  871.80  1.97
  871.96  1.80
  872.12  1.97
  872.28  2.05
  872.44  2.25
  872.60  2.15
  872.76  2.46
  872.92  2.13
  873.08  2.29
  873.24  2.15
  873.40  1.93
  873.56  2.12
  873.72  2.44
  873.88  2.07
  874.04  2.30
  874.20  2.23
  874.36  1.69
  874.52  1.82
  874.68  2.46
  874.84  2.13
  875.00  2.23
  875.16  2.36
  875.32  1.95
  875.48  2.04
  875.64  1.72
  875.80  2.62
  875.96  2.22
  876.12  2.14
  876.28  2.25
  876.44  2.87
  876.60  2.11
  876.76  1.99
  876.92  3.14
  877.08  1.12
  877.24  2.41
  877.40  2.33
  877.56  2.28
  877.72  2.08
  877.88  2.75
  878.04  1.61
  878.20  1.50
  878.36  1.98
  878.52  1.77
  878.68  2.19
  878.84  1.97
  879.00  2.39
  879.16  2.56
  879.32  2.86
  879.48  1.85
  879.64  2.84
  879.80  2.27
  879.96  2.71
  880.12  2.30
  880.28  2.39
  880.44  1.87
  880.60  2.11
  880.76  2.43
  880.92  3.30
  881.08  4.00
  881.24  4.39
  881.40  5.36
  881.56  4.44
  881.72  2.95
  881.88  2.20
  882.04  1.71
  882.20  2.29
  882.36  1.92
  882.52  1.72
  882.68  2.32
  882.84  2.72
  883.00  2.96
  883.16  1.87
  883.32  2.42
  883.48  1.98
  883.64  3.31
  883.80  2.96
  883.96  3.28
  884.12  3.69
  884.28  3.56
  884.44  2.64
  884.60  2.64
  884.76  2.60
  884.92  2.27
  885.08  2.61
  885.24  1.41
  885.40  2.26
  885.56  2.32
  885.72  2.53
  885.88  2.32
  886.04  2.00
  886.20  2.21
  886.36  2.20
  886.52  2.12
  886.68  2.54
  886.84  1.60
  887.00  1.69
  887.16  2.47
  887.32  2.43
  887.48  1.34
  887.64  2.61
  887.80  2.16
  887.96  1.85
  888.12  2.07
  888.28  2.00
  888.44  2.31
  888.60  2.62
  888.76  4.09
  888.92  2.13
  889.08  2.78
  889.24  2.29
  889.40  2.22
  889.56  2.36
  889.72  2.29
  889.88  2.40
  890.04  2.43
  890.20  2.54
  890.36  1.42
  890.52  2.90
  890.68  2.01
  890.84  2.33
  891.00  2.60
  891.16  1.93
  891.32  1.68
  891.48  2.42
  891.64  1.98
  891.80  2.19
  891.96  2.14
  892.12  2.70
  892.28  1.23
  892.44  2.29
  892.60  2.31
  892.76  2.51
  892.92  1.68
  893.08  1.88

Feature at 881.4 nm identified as Halpha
